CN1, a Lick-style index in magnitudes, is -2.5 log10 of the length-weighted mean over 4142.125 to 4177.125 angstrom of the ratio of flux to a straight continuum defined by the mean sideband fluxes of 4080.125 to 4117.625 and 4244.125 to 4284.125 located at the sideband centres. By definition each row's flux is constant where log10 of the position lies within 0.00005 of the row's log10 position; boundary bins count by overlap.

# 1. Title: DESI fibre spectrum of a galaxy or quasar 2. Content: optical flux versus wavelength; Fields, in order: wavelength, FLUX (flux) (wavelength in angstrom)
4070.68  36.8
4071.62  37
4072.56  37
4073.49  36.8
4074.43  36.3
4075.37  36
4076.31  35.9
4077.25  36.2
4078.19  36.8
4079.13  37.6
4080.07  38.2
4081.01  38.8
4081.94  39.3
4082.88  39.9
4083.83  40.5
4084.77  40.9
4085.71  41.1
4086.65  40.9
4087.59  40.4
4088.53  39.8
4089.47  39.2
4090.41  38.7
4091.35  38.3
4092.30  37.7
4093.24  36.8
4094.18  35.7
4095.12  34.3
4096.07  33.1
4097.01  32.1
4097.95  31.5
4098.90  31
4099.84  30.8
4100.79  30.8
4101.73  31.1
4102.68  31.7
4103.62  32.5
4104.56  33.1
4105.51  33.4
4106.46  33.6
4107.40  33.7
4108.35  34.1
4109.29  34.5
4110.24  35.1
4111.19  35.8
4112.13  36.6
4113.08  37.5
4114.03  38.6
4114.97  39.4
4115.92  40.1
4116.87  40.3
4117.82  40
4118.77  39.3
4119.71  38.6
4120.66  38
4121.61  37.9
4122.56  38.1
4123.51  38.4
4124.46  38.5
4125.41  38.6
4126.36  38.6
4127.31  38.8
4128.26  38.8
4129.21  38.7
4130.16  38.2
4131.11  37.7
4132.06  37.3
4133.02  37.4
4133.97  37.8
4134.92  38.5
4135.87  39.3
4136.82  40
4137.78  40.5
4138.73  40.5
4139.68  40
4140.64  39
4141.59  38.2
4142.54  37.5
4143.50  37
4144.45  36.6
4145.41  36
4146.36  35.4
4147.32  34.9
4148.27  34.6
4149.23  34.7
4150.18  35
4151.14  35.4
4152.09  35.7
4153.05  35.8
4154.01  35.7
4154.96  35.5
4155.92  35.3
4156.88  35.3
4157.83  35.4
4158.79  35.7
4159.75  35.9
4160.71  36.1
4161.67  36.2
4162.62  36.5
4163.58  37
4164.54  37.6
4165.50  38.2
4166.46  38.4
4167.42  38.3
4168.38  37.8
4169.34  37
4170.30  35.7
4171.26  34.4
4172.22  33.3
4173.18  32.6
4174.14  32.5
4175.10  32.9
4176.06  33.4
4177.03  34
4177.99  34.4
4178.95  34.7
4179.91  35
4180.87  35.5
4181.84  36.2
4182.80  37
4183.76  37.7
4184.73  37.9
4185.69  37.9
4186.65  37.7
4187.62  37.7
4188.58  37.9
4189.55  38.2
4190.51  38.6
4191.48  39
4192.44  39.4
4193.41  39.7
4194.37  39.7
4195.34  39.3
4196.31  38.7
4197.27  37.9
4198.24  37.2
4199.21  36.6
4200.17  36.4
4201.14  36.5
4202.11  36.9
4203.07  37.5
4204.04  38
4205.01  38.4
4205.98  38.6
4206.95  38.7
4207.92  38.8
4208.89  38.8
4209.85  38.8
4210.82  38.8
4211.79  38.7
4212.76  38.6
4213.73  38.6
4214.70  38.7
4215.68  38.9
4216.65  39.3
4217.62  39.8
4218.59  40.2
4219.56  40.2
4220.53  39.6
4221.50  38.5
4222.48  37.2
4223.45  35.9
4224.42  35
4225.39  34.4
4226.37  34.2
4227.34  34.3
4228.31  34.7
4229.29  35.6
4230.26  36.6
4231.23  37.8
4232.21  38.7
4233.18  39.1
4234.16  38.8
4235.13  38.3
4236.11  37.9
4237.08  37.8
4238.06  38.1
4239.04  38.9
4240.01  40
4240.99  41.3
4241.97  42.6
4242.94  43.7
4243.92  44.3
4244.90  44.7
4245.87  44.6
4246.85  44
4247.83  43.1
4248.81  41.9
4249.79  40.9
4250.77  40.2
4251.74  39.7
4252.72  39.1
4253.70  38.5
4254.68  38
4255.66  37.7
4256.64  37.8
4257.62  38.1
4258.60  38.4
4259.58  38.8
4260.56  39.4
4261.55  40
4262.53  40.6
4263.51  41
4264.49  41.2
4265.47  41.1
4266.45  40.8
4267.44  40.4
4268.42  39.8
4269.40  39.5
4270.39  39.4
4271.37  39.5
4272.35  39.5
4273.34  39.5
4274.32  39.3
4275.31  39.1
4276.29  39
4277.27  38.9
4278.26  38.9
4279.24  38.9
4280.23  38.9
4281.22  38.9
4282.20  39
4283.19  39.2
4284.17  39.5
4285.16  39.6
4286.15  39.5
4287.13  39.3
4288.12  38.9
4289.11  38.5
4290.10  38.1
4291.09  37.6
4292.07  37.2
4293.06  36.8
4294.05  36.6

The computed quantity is 0.06 mag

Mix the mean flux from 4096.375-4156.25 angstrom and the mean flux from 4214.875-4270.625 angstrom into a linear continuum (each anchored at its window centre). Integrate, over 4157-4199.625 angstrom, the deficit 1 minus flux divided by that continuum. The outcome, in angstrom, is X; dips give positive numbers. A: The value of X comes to 1.2 angstrom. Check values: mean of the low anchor 36.5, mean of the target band 36.6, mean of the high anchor 39.3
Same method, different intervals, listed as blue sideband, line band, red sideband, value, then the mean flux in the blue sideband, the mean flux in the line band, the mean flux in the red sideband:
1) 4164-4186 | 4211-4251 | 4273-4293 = -1.9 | 35.7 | 39.1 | 38.8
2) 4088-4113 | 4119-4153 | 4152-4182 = -2.6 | 34.5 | 37.7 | 35.5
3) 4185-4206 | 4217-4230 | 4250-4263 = 0.5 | 38.1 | 36.9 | 39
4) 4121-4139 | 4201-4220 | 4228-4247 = 0.4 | 38.6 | 38.7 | 39.9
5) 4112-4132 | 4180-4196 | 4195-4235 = 0.0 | 38.6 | 38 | 37.8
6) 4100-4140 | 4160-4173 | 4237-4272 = 0.6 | 37.1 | 36.5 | 40.4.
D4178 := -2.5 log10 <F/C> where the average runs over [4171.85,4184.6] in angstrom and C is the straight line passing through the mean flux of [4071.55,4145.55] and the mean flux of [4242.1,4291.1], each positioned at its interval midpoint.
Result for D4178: 0.11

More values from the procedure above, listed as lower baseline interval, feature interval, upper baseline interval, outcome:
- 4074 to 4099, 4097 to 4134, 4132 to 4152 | 0.034 mag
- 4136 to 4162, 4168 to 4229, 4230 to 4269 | 0.034 mag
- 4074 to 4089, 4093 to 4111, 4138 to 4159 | 0.149 mag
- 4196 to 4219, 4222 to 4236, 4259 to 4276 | 0.068 mag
